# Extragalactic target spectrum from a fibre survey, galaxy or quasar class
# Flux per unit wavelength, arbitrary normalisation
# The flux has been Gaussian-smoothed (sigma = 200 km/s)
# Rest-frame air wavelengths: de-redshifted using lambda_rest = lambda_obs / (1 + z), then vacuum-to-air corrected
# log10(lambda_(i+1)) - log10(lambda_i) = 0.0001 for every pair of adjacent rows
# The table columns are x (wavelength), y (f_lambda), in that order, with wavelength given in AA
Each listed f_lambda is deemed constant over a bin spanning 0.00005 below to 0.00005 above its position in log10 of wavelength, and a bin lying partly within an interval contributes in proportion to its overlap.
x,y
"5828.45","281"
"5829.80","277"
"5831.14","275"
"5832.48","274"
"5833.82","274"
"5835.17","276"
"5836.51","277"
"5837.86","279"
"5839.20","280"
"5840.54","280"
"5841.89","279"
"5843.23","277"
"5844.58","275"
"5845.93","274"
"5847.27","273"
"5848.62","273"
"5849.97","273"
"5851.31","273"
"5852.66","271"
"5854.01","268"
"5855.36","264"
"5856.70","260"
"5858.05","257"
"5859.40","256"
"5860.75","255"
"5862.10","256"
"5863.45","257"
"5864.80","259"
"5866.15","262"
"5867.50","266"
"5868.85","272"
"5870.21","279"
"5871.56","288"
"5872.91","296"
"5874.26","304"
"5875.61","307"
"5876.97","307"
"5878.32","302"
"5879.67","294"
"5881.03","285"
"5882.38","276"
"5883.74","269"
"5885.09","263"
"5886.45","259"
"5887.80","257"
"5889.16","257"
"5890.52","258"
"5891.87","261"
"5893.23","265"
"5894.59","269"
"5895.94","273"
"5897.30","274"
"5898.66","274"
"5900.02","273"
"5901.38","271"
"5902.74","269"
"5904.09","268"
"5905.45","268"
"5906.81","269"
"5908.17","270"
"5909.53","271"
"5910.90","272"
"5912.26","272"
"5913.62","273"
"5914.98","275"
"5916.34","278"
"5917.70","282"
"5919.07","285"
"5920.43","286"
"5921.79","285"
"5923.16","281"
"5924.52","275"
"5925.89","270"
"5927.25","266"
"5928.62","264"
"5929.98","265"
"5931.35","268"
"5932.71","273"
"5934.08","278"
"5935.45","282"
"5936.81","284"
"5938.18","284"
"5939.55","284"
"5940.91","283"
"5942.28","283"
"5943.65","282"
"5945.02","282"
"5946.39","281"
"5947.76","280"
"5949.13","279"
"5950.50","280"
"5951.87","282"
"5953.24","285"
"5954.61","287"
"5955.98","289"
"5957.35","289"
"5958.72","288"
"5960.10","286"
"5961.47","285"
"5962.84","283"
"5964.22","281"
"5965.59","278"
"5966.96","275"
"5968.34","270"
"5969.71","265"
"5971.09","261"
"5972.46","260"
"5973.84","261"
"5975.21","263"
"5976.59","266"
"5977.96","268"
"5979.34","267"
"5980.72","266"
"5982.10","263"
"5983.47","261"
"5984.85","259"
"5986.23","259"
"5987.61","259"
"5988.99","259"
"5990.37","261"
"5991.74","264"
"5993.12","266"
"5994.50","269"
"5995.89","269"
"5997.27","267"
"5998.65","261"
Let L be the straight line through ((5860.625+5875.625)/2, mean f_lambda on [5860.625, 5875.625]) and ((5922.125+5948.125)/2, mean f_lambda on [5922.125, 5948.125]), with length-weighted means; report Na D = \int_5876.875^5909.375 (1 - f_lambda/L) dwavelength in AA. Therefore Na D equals 0.5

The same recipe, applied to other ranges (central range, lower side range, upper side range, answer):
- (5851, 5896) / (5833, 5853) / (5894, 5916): 0.3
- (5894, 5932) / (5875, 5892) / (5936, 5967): 0.9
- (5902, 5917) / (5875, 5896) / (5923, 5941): 0.2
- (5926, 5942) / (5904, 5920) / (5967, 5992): -0.3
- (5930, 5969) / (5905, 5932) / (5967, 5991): -1.9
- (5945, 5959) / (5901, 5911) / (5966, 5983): -0.9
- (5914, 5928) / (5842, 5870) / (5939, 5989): -0.4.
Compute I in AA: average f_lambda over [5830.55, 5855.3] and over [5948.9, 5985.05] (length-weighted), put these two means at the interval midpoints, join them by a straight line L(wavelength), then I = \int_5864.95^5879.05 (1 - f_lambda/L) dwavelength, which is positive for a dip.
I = -0.6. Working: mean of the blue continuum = 275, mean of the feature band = 287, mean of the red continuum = 274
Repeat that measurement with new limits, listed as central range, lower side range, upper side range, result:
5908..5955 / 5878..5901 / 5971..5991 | -2.0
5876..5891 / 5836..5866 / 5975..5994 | -0.5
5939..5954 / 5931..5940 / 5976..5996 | -0.3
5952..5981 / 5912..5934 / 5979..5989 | -1.1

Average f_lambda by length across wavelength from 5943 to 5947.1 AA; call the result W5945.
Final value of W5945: 281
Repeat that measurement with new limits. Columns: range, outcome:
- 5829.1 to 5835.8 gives 275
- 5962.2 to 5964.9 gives 281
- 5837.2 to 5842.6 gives 280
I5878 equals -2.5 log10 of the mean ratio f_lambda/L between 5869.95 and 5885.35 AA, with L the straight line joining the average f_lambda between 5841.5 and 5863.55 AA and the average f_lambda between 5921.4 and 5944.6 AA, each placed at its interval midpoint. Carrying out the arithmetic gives -0.08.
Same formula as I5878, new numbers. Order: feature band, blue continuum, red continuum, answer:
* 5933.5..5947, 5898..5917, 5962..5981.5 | -0.05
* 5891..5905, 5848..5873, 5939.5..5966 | 0.02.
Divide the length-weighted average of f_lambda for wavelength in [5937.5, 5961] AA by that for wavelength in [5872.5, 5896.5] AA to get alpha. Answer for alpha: 1.0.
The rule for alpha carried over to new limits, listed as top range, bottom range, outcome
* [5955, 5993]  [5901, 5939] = 0.98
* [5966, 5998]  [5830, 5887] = 0.96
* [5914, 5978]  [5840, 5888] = 1.01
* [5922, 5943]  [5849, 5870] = 1.05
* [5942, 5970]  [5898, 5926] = 1.03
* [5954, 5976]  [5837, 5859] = 1.02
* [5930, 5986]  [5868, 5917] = 1.00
